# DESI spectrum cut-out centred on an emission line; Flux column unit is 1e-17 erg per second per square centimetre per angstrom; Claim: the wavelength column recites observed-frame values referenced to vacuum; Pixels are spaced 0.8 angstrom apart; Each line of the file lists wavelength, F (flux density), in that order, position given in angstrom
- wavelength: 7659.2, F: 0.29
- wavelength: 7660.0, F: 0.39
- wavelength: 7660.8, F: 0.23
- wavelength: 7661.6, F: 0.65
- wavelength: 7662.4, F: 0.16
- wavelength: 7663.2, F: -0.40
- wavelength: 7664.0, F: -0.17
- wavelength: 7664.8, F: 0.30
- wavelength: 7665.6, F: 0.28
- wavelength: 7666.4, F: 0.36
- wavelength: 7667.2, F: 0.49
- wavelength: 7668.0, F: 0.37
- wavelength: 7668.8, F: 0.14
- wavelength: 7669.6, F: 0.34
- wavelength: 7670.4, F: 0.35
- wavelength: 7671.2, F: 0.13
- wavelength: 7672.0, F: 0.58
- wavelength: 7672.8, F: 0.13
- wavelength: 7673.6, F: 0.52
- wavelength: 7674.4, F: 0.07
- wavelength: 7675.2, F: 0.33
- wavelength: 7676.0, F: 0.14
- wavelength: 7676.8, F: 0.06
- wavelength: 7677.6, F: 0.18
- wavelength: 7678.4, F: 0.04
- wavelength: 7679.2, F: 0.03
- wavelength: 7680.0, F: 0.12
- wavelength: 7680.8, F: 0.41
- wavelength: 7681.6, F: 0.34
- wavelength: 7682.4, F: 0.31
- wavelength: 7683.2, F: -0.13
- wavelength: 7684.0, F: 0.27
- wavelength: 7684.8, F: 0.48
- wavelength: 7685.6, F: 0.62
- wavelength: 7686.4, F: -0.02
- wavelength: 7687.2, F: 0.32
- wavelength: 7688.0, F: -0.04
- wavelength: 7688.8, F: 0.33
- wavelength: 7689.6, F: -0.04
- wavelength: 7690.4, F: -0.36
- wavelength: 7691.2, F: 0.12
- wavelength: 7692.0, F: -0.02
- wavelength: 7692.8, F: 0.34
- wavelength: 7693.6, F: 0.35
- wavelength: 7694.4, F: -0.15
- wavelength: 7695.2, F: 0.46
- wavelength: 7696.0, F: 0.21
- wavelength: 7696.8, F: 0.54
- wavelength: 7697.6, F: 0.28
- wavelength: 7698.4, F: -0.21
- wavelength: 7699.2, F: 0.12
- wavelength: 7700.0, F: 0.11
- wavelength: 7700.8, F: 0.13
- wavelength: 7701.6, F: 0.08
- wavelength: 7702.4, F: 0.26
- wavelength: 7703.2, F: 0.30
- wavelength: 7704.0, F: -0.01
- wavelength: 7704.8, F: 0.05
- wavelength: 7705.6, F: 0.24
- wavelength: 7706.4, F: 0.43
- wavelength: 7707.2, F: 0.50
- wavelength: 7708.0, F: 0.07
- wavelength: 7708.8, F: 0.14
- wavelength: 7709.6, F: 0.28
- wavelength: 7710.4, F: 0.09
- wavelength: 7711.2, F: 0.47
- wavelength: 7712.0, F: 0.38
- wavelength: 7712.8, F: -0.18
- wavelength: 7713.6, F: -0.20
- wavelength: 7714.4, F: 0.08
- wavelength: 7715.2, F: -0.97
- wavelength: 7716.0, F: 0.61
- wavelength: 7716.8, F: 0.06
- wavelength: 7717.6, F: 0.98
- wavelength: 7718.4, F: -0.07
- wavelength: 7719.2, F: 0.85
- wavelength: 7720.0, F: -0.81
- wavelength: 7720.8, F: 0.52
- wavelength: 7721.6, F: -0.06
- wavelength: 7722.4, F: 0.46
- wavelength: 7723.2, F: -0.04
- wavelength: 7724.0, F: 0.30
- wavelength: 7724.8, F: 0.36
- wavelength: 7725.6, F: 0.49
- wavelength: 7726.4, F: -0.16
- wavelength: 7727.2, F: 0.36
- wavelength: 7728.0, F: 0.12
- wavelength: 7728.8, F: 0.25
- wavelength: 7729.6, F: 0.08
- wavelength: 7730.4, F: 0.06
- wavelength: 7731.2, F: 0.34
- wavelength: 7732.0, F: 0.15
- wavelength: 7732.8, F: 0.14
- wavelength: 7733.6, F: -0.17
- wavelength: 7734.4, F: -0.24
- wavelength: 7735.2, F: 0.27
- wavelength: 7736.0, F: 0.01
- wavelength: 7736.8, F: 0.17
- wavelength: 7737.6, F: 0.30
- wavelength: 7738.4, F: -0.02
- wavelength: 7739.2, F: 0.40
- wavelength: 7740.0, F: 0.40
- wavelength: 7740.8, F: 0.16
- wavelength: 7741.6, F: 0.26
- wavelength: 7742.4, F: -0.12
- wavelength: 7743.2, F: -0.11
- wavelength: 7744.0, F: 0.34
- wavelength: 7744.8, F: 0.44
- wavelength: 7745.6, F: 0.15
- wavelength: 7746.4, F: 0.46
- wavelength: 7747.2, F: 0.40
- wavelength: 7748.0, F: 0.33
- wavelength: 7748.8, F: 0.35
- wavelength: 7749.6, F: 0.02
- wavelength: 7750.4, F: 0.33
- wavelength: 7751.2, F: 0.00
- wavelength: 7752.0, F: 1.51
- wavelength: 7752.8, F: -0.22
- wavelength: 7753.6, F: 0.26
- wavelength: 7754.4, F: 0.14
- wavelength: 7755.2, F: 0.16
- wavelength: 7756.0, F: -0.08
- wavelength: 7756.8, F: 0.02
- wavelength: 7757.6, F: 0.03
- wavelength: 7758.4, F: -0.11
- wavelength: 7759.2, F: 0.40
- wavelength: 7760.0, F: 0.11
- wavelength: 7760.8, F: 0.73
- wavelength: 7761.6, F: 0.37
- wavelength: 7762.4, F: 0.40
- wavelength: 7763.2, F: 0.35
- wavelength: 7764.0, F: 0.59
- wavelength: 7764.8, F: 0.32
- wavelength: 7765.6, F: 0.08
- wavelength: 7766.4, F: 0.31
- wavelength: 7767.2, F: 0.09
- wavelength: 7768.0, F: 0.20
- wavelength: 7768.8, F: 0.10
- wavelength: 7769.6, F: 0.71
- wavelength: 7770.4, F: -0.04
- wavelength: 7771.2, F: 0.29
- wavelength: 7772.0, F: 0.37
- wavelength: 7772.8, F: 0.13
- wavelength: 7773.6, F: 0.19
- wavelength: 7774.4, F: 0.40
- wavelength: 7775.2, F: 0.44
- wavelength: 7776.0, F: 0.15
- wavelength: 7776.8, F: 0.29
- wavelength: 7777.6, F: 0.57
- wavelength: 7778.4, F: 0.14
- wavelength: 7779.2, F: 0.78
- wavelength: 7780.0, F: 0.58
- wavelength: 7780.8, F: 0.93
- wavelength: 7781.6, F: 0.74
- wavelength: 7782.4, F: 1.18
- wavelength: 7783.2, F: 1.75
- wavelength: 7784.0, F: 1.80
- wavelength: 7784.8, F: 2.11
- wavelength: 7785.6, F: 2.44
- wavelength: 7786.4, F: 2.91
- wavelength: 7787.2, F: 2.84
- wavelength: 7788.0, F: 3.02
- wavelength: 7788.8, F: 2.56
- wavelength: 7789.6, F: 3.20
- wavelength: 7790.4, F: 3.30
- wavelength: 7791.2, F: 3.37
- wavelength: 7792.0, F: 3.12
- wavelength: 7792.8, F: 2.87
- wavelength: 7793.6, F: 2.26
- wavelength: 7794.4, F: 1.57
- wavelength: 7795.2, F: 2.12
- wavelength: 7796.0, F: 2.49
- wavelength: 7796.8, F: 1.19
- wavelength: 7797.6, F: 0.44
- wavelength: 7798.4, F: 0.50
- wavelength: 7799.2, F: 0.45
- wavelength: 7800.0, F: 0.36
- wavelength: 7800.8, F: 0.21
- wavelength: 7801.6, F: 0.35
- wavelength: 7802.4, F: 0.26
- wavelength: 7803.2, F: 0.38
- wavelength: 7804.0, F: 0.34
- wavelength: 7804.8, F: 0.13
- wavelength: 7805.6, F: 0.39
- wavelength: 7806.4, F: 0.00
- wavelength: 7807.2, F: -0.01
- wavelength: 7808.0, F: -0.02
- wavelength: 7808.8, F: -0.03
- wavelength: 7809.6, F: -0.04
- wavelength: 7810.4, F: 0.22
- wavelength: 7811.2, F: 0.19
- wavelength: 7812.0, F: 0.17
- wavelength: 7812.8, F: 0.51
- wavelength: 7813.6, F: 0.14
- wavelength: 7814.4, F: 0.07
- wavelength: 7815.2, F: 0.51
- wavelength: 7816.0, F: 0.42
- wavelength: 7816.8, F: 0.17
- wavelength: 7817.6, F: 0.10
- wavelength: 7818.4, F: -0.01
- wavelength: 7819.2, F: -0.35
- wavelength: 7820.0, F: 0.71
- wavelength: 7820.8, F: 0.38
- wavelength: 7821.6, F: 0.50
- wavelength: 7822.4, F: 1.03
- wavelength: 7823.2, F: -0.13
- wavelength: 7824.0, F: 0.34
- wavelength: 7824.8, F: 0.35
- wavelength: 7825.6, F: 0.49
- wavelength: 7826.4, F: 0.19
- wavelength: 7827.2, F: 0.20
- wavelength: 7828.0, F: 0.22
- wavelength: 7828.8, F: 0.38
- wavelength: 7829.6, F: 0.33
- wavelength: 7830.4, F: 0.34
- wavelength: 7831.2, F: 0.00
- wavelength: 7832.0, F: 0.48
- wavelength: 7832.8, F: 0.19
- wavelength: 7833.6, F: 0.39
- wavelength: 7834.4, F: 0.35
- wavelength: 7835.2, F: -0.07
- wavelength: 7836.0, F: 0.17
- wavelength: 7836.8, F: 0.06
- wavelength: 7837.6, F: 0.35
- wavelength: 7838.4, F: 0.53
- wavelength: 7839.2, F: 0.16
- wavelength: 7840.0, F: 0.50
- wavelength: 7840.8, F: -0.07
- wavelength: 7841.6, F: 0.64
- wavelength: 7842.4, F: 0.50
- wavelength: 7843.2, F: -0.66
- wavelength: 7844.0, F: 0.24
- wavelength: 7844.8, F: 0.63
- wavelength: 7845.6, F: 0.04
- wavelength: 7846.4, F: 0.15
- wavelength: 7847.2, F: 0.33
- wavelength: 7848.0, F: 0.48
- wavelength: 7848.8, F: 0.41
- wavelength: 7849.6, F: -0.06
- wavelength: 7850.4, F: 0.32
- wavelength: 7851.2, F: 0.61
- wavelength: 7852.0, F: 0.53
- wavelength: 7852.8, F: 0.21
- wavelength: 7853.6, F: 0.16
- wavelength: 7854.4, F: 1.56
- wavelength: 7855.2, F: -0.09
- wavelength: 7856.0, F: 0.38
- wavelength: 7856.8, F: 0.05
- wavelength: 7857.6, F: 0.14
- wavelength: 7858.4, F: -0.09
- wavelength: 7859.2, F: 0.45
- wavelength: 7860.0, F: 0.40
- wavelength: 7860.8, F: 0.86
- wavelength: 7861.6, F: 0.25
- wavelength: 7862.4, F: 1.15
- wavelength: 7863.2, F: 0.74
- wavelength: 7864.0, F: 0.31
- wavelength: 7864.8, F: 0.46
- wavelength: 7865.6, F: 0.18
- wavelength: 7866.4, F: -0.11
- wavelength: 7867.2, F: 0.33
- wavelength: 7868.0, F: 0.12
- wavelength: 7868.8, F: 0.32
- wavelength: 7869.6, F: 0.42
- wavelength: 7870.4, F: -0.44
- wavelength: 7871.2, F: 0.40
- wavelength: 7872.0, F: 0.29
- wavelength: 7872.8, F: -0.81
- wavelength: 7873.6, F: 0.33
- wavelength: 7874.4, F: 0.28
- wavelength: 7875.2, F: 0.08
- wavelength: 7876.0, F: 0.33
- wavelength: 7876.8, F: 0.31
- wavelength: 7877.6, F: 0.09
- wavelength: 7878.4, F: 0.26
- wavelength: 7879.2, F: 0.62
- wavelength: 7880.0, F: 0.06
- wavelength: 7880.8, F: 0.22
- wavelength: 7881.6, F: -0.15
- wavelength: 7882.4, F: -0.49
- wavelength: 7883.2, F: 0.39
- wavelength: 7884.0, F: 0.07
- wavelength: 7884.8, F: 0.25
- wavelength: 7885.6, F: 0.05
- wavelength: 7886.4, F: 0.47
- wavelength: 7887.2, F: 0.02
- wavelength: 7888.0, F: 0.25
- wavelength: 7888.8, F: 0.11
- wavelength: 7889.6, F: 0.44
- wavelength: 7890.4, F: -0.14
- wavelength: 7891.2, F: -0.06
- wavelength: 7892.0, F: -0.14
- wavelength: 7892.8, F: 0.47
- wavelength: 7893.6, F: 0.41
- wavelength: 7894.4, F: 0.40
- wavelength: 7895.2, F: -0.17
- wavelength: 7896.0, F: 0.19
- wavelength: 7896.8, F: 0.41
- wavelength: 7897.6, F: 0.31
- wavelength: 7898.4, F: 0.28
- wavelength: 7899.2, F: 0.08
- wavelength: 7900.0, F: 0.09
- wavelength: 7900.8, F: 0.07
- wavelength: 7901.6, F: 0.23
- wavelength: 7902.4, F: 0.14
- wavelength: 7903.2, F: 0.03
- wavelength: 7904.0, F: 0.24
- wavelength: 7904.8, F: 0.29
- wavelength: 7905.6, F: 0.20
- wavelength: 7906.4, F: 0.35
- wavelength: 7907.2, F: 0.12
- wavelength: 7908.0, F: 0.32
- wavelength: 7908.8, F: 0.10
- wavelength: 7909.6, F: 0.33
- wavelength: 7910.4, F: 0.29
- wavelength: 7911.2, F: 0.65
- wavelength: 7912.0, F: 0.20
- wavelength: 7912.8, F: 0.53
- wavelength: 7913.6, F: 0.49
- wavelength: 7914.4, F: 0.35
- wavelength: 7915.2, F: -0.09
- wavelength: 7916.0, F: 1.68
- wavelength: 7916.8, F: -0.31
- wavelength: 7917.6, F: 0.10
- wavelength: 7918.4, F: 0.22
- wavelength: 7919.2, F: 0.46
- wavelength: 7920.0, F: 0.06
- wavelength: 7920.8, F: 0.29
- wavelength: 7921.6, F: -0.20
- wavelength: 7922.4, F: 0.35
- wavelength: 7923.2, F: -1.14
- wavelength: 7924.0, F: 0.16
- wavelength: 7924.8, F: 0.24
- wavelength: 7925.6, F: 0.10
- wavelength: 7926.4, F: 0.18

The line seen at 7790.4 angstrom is [O II] 3727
